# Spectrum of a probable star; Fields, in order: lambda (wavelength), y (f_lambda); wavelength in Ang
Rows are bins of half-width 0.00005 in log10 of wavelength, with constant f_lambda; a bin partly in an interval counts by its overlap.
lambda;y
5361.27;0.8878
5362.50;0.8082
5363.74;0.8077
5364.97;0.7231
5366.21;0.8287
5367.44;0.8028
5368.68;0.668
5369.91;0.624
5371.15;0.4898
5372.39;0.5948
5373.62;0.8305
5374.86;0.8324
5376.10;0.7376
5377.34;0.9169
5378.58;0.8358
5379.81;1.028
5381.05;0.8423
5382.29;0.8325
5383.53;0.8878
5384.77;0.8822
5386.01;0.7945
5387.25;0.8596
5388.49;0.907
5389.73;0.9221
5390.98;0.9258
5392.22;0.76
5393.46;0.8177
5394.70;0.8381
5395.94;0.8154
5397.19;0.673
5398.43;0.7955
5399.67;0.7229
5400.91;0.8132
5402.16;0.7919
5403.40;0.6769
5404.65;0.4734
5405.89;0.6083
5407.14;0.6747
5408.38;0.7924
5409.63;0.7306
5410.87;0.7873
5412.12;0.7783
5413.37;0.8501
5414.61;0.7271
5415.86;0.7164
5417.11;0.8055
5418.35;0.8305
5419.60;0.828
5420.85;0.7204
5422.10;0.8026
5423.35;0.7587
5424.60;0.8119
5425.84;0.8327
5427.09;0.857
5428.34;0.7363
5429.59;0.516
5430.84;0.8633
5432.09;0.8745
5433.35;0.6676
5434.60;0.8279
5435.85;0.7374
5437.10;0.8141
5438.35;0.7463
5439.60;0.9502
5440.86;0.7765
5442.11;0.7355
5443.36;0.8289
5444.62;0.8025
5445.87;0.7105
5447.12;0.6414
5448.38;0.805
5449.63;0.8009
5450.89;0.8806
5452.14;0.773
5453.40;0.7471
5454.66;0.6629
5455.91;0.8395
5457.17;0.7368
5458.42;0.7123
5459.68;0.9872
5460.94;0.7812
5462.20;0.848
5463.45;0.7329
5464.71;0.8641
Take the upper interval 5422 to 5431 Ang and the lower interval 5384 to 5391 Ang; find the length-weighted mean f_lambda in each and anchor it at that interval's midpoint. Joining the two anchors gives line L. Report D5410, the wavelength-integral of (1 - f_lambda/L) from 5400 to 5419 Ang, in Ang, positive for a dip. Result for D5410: 1.8 Ang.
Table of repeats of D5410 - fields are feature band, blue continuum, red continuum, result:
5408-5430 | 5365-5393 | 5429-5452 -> 0.4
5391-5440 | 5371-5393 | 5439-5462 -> 2.7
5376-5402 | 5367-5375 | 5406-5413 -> -4.7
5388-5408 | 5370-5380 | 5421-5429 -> 0.4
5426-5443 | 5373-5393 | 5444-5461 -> 0.4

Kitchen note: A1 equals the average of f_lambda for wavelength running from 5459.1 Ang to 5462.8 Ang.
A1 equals 0.87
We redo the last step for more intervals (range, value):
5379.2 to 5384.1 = 0.897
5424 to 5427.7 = 0.836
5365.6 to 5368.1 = 0.814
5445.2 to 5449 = 0.72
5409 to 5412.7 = 0.765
